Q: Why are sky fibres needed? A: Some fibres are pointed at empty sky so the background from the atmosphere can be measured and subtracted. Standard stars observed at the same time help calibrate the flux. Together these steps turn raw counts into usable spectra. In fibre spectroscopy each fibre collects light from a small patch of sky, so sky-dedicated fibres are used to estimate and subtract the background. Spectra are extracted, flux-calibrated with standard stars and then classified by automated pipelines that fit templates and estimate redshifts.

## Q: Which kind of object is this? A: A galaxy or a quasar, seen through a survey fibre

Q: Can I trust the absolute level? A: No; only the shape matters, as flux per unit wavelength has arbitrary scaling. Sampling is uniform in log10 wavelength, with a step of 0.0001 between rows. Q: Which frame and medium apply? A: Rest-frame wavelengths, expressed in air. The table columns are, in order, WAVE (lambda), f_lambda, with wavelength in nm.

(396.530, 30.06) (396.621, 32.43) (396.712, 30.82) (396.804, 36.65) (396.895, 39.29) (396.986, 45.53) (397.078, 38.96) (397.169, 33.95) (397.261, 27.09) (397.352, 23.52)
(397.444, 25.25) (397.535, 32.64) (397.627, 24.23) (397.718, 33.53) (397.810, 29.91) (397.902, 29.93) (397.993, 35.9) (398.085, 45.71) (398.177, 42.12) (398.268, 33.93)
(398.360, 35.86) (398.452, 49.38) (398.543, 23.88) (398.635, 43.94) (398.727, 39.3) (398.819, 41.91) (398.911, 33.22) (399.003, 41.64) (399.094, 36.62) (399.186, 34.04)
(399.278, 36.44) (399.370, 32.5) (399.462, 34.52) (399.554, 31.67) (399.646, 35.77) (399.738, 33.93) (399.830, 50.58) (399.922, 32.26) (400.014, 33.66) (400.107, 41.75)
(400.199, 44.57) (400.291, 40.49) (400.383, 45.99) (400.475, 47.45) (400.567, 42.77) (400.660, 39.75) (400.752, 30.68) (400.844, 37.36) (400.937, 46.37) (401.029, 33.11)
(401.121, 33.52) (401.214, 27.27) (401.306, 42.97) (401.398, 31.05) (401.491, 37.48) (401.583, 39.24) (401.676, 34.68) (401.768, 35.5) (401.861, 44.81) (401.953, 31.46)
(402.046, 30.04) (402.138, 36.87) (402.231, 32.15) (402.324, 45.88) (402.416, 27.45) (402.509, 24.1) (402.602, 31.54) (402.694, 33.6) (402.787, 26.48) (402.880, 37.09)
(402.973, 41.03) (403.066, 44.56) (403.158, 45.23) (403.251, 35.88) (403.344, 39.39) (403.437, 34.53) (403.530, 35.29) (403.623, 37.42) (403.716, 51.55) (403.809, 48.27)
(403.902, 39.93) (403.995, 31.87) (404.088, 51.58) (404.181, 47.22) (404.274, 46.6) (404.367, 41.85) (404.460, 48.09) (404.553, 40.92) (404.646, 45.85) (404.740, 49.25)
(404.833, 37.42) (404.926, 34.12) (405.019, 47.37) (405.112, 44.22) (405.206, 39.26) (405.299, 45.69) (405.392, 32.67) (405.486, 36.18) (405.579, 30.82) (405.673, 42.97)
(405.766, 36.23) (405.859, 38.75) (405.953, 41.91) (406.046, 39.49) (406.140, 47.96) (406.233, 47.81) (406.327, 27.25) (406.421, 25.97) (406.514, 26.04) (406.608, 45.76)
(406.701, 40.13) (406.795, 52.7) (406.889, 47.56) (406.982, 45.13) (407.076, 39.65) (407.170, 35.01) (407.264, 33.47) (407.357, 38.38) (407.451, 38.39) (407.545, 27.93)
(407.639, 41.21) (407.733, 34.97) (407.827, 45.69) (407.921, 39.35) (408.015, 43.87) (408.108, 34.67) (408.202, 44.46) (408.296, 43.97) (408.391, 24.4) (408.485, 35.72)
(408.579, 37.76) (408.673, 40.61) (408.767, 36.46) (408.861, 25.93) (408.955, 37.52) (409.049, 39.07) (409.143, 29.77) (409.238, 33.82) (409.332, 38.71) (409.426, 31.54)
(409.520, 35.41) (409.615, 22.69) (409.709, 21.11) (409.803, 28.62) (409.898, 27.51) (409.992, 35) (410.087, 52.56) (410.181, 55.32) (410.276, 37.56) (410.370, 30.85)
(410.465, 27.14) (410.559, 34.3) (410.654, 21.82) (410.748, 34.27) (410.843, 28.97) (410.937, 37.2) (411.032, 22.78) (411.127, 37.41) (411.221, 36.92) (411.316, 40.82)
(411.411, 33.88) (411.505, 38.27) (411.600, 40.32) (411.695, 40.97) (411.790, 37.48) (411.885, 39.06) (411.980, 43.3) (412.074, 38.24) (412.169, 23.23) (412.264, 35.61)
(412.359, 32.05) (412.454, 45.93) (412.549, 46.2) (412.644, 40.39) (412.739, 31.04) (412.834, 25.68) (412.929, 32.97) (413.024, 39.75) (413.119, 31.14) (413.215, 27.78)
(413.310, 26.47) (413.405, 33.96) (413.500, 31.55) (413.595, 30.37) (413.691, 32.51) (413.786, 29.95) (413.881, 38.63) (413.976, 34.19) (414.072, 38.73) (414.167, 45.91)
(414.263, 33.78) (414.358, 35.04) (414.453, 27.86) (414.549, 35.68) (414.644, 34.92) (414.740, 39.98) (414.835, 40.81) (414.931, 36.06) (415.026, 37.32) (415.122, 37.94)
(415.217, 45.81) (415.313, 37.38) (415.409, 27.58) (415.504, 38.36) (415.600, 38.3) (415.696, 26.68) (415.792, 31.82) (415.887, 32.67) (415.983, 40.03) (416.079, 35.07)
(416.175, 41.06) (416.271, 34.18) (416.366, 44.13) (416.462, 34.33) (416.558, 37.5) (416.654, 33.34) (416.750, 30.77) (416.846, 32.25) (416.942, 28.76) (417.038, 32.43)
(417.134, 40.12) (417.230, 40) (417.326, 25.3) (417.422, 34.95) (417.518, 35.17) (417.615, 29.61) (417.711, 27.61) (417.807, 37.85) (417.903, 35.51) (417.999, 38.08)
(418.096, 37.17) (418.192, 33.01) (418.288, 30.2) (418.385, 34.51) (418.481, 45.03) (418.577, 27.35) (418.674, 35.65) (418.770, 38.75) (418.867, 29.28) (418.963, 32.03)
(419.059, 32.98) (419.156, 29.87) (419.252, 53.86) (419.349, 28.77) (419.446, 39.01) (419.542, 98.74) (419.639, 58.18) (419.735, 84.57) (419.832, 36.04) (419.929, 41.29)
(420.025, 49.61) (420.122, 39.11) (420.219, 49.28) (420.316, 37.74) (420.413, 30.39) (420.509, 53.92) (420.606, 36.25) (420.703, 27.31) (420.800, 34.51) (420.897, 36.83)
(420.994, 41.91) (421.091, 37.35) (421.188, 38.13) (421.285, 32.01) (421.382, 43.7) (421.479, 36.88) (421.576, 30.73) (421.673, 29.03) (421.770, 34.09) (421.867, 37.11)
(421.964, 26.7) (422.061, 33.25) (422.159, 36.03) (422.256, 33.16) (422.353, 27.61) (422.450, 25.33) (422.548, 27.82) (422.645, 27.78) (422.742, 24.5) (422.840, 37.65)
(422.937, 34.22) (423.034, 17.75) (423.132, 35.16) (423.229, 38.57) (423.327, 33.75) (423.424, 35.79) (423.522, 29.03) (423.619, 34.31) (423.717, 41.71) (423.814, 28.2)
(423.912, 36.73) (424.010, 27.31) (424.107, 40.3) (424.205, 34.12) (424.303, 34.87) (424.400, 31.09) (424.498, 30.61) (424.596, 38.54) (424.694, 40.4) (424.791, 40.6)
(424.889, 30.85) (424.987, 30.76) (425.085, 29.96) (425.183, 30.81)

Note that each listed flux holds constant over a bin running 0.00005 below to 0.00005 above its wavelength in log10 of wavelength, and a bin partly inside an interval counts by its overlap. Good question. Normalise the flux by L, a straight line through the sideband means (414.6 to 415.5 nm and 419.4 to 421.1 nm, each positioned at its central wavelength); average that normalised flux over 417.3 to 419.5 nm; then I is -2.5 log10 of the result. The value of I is 0.24 mag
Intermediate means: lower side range 37.6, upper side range 46.4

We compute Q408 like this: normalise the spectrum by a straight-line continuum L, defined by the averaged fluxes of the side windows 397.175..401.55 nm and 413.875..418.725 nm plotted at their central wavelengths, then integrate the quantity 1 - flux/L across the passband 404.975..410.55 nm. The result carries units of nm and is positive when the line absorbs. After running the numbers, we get -0.24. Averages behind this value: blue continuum 36.3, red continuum 35.4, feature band 37.4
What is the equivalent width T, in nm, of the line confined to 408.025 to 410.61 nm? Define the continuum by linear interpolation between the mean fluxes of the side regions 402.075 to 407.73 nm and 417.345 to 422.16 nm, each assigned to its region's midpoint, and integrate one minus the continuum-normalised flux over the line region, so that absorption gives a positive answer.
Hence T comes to 0.27 nm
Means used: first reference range 39.3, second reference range 38.7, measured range 35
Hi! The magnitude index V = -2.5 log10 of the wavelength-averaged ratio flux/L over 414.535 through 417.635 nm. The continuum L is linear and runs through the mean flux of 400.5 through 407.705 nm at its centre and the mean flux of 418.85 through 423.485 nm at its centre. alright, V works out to 0.08 mag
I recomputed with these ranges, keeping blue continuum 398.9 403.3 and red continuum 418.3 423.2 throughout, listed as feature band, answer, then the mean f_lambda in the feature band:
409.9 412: 0.03 mag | 36.4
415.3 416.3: 0.08 mag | 34.7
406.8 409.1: -0.03 mag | 38.2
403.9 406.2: -0.13 mag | 41.6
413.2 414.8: 0.10 mag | 34.2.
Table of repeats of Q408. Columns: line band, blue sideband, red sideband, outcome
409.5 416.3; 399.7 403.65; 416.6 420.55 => 0.615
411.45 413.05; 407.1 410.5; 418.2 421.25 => 0.022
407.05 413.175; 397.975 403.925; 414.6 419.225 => 0.093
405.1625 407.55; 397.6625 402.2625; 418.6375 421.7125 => -0.015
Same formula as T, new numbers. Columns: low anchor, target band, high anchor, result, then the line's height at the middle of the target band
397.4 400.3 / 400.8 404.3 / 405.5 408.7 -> -0.02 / 37.3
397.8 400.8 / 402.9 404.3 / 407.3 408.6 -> -0.14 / 38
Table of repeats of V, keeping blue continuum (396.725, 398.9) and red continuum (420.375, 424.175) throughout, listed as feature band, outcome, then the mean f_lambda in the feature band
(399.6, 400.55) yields -0.162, 40.7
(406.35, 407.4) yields -0.124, 38.8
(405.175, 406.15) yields -0.125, 38.9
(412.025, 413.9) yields 0.021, 33.6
